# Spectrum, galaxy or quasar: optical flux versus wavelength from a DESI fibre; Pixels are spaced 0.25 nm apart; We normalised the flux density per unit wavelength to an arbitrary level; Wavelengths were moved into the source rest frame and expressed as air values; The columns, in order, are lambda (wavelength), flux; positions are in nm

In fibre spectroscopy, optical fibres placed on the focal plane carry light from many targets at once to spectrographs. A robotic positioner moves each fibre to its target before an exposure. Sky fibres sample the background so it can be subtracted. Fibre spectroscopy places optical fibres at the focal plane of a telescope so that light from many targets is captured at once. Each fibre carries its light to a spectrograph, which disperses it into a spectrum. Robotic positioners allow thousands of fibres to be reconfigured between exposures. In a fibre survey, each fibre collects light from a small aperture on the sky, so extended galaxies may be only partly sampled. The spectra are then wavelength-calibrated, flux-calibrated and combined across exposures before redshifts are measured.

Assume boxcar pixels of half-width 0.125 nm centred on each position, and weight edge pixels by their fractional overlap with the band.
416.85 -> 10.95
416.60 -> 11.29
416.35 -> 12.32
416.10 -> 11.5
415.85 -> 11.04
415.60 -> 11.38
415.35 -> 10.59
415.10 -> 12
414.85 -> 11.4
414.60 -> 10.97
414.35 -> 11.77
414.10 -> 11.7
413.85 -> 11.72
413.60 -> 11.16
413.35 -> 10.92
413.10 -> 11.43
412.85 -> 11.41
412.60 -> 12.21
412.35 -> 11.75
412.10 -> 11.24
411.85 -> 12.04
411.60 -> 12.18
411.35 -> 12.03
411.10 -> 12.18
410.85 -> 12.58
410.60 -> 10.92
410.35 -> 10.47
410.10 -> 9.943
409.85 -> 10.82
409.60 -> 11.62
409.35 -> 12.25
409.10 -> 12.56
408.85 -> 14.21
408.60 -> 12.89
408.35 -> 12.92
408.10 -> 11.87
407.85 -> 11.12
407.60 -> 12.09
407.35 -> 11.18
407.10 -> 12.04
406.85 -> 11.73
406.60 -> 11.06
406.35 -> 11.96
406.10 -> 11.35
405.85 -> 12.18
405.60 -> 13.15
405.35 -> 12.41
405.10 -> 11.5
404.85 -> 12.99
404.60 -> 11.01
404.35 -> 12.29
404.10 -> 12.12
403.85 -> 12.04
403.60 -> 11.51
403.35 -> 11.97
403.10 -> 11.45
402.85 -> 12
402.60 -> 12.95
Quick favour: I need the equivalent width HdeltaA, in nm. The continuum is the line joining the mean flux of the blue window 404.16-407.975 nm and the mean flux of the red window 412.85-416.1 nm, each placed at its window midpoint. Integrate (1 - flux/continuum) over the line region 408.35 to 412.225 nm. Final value -0.09 nm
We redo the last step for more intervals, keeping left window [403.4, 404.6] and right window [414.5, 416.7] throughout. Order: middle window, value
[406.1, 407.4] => 0.019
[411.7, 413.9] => -0.006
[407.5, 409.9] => -0.122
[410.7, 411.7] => -0.054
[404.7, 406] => -0.062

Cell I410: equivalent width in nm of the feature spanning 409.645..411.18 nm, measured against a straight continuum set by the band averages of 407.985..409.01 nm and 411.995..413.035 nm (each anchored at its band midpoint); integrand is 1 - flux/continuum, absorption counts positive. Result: 0.15 nm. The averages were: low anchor 13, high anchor 11.6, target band 11.1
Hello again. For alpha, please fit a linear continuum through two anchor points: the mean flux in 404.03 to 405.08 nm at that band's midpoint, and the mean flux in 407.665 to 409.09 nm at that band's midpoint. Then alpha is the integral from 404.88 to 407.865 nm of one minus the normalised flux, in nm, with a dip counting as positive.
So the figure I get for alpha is 0.10 nm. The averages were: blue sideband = 12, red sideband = 12.6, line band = 11.9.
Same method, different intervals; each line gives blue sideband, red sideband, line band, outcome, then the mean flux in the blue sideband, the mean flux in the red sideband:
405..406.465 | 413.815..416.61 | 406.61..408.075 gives 0.05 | 12.1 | 11.5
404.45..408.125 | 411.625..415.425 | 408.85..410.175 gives -0.01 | 11.8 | 11.5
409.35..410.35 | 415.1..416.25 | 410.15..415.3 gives -0.22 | 10.9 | 11.2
